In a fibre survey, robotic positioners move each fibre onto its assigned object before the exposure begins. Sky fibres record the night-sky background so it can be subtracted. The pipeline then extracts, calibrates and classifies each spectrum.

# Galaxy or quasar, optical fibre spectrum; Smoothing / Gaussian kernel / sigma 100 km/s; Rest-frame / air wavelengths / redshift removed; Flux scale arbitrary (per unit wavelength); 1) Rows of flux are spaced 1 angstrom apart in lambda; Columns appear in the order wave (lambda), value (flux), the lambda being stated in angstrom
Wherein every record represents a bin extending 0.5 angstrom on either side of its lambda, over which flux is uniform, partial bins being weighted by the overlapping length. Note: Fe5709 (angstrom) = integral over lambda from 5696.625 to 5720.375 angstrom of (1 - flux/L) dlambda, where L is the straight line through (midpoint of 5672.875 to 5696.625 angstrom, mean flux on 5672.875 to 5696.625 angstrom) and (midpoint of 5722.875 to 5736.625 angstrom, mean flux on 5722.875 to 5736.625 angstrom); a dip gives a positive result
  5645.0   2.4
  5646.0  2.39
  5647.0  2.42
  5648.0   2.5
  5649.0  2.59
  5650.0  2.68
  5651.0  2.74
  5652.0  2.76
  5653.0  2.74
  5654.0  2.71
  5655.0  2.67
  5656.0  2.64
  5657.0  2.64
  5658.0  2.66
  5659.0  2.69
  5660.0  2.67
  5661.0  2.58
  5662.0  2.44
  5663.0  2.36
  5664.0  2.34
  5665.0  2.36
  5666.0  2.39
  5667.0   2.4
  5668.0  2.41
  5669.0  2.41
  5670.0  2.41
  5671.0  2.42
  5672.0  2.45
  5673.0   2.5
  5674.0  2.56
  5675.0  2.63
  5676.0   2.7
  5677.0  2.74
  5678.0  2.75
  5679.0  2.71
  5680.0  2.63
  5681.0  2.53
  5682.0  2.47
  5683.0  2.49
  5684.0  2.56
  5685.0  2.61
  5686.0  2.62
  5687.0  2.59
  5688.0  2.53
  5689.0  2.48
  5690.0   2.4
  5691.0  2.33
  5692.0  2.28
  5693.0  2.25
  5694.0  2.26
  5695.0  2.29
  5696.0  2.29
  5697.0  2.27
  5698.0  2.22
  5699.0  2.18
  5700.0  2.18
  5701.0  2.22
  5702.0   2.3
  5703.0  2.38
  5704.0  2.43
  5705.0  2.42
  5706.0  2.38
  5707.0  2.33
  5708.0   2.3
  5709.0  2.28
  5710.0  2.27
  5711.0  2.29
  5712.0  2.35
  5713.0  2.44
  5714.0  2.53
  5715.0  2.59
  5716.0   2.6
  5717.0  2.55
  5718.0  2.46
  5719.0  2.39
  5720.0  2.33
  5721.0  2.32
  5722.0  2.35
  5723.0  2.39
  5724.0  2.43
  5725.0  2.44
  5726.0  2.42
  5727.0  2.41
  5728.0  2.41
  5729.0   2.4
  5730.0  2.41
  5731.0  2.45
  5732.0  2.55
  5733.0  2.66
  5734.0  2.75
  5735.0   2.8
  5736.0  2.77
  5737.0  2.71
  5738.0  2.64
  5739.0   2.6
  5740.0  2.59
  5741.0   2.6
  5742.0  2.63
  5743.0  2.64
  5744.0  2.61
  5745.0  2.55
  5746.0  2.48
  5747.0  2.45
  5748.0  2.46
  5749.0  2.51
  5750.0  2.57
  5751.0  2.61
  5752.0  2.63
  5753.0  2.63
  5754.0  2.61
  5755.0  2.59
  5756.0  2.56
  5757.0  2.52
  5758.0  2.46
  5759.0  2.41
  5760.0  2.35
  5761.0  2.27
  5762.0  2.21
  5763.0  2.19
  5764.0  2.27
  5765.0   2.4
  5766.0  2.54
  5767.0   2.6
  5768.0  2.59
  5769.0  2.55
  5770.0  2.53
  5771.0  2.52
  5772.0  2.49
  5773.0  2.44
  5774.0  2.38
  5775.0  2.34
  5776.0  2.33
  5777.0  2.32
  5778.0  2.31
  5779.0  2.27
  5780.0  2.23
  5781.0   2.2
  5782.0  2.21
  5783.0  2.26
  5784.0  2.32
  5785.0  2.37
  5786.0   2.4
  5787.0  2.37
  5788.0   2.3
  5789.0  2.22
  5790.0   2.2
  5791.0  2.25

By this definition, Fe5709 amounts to 1.5 angstrom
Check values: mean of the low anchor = 2.51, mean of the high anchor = 2.53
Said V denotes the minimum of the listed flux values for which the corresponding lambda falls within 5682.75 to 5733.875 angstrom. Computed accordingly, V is 2.18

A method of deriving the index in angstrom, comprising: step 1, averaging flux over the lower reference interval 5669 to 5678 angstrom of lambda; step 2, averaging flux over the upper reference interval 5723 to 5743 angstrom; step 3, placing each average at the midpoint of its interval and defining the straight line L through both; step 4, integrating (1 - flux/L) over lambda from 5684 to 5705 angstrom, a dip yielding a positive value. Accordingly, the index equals 1.6 angstrom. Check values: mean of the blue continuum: 2.55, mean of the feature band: 2.36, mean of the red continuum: 2.56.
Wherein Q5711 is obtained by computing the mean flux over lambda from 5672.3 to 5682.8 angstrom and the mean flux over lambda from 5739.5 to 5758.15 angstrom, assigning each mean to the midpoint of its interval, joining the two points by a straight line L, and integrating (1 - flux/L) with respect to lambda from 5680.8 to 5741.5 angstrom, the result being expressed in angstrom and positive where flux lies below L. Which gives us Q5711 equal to 3.58 angstrom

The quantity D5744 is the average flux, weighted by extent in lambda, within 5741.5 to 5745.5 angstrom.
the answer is 2.61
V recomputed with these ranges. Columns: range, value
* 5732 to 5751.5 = 2.45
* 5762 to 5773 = 2.19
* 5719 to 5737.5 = 2.32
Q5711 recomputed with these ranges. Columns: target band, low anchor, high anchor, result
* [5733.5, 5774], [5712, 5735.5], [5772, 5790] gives -2.4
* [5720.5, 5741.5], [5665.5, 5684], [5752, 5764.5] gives -0.5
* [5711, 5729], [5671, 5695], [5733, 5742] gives 1.3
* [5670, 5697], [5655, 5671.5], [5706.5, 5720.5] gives -0.4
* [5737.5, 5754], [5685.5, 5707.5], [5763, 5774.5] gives -1.0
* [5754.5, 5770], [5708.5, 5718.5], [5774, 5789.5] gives -0.7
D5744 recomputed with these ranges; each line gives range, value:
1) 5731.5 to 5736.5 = 2.71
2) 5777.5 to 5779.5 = 2.29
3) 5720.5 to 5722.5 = 2.33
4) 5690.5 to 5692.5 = 2.3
